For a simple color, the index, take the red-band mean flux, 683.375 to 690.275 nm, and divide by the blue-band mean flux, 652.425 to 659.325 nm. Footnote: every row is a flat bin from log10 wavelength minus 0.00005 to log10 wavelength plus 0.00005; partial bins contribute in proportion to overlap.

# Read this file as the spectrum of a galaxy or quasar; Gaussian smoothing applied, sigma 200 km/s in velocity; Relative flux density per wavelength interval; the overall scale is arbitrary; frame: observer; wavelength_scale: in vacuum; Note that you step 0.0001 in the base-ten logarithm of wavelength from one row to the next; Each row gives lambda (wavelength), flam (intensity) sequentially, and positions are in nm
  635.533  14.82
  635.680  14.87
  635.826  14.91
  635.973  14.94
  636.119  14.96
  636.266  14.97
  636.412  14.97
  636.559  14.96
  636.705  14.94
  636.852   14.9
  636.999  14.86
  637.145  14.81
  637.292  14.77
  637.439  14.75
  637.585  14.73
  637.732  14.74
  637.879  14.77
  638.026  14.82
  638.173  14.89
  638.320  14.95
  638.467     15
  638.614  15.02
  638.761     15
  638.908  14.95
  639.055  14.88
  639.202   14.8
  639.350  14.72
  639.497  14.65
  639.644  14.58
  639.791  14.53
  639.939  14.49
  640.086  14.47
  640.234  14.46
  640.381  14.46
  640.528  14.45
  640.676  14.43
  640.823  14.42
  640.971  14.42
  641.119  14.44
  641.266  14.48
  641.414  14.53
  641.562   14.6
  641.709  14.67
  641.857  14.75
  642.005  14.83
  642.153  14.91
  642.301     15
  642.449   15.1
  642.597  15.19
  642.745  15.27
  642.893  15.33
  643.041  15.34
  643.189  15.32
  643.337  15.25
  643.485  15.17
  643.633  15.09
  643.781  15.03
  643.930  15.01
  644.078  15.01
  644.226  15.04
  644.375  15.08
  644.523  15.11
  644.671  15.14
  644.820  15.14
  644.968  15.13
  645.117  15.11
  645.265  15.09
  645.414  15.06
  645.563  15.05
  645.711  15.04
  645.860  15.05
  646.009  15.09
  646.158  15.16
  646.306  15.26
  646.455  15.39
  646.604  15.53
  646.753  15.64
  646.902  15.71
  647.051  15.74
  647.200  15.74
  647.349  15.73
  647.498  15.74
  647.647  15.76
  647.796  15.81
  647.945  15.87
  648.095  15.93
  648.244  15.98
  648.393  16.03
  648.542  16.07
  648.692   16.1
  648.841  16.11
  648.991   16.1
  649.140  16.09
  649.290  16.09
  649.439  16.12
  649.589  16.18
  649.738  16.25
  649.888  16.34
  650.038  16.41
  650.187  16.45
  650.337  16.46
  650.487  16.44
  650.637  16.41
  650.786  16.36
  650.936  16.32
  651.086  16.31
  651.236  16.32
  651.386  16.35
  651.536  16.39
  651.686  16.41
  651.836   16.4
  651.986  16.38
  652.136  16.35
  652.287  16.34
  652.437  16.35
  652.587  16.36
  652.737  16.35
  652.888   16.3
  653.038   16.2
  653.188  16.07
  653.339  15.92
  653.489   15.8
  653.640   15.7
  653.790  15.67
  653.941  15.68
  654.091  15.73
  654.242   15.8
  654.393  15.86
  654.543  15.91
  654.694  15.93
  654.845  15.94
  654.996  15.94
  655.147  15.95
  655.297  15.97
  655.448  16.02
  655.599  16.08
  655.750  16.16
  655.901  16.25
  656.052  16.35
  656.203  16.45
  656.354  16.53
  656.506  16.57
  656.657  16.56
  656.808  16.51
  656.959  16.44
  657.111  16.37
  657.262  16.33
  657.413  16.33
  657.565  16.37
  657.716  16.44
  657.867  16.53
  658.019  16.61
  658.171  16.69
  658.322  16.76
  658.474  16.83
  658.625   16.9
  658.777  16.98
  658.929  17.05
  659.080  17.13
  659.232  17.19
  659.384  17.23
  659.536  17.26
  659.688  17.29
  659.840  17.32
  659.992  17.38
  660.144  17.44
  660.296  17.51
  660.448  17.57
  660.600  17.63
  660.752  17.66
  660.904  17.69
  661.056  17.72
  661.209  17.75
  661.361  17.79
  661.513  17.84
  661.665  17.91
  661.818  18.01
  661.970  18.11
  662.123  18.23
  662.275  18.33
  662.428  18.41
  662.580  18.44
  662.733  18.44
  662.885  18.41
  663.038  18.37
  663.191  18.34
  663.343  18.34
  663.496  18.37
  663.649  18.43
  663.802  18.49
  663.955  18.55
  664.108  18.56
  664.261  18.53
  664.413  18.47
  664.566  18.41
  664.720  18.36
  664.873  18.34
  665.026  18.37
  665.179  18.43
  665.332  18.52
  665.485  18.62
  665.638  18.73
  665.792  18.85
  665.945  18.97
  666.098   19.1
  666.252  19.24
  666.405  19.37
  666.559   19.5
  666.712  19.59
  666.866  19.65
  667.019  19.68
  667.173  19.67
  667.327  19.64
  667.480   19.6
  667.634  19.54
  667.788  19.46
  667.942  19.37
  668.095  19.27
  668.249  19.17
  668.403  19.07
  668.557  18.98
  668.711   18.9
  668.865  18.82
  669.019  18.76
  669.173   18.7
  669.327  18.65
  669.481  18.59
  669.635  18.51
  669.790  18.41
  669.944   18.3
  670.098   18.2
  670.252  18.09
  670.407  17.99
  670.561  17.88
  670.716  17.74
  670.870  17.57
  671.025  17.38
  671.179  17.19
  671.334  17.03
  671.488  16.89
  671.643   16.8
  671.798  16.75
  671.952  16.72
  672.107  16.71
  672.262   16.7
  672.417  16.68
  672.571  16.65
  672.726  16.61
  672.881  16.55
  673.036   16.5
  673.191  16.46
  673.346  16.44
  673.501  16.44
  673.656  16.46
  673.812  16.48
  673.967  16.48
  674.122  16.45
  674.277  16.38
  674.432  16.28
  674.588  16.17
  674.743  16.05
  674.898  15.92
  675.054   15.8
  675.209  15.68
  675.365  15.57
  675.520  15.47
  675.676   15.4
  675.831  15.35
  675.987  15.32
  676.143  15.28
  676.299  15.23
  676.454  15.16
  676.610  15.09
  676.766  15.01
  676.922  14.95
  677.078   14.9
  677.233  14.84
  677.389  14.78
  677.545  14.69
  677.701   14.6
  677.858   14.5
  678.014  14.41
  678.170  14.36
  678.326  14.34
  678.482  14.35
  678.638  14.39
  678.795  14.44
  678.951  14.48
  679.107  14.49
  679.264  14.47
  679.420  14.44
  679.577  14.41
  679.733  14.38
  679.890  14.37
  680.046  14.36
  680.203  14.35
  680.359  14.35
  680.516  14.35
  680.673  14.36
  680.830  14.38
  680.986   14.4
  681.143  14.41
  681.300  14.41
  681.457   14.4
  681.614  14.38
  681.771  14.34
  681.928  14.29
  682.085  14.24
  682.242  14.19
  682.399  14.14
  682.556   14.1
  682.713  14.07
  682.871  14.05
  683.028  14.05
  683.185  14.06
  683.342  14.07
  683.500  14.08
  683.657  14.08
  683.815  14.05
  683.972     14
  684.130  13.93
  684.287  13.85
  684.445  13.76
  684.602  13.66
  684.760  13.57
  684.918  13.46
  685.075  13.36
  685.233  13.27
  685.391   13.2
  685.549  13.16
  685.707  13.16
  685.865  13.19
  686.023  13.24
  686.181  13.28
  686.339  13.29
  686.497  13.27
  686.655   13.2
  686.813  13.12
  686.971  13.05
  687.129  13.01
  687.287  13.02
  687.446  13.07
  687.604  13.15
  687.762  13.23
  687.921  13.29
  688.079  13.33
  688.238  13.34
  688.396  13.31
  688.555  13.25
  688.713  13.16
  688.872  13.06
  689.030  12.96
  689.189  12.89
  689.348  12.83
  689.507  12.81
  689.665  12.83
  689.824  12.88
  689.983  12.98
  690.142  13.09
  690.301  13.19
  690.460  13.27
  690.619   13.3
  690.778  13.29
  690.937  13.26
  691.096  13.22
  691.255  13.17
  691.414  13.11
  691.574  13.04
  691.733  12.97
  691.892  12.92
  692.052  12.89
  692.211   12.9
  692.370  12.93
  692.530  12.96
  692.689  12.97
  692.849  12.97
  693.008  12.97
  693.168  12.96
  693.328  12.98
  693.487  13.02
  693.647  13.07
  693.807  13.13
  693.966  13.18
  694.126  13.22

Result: 0.8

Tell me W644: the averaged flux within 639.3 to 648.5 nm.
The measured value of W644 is 15.1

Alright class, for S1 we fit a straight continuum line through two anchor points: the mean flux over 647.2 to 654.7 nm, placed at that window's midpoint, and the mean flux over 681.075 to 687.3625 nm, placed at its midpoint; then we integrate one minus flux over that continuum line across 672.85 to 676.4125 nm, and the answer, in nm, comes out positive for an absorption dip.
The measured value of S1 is -0.39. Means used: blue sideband 16.1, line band 16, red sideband 13.7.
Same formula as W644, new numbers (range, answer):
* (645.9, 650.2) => 15.9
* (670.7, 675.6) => 16.5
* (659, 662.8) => 17.7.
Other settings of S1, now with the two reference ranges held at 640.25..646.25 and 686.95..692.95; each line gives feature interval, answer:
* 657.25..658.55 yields -0.20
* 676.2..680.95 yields -0.37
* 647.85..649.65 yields -0.16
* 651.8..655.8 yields -0.42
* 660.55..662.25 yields -0.44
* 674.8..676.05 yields -0.18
